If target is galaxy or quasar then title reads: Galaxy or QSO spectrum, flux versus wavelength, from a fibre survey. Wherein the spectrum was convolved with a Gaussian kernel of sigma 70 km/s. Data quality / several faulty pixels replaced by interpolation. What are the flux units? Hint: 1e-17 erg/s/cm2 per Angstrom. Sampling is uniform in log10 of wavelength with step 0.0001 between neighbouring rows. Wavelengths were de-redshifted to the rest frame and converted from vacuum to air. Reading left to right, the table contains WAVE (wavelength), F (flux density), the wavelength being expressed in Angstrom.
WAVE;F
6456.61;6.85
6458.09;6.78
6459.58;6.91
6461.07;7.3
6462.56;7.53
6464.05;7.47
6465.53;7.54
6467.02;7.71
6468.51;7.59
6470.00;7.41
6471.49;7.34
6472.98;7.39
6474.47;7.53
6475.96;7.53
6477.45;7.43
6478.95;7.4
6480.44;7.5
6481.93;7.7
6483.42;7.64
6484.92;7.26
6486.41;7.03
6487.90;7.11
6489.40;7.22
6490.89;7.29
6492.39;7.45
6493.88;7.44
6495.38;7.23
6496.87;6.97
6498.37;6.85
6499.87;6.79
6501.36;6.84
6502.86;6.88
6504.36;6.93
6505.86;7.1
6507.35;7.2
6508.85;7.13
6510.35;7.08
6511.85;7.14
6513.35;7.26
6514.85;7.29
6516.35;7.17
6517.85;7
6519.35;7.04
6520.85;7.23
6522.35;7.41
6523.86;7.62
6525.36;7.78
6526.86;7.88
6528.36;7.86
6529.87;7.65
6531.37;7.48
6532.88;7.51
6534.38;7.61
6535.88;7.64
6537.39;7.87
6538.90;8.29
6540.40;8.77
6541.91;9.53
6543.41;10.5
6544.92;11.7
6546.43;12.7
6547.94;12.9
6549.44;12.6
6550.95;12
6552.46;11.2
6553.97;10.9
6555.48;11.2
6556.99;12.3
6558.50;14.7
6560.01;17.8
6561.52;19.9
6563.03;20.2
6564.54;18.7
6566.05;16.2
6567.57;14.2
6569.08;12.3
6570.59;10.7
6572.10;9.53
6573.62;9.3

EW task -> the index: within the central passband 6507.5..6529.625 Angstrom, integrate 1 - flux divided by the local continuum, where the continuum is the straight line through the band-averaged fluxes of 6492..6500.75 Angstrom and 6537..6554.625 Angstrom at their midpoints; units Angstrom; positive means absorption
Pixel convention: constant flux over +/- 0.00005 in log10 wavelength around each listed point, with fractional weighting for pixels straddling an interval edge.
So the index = 3.5 Angstrom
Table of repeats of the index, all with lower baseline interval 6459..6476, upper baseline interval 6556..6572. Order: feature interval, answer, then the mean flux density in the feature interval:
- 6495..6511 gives 5.19 Angstrom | 7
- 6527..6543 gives 6.08 Angstrom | 8.07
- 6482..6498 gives 3.45 Angstrom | 7.27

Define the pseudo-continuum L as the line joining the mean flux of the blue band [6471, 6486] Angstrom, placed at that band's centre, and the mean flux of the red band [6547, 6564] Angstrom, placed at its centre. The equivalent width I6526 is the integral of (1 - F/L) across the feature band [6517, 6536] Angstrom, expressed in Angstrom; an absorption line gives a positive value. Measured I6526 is 6.8 Angstrom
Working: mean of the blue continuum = 7.46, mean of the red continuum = 14.2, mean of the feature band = 7.51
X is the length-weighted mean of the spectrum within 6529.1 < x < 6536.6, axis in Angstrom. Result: 7.58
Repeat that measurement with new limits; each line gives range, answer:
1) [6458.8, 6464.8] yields 7.3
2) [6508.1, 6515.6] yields 7.18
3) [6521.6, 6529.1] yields 7.71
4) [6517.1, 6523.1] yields 7.18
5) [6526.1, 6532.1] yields 7.72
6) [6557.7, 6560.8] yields 16.2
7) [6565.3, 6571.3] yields 13.4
